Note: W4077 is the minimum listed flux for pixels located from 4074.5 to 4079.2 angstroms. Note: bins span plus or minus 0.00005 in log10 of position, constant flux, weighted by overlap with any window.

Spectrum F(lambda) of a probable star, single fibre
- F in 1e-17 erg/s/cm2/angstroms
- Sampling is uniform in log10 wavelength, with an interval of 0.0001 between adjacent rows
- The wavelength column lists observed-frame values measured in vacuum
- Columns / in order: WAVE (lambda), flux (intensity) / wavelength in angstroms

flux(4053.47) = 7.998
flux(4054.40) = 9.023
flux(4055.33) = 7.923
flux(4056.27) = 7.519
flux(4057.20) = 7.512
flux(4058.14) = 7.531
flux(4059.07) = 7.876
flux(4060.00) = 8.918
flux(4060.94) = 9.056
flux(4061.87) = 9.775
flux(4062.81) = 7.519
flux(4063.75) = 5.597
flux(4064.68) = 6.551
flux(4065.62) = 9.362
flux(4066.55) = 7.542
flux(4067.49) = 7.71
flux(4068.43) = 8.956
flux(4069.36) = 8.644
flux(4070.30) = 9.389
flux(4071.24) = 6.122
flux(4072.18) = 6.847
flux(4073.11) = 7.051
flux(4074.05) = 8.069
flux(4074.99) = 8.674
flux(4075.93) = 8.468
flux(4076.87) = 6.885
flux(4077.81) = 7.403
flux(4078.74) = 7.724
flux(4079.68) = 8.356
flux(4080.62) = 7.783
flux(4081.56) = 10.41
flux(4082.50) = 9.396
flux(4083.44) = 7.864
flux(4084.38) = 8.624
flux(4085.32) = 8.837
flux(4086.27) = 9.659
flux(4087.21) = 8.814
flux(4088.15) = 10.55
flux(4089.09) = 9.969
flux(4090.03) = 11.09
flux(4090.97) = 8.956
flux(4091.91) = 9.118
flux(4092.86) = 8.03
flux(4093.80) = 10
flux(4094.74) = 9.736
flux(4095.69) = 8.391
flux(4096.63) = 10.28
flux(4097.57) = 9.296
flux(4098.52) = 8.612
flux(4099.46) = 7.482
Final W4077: 6.885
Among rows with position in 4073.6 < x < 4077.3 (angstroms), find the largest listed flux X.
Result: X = 8.674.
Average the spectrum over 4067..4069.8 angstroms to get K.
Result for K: 8.43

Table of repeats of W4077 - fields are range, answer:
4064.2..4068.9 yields 6.551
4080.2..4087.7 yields 7.783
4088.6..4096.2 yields 8.03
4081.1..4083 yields 9.396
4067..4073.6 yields 6.122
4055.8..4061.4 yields 7.512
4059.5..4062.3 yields 8.918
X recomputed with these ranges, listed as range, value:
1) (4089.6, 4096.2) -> 11.09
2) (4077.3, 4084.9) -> 10.41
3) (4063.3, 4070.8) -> 9.389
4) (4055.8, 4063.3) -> 9.775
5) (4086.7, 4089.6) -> 10.55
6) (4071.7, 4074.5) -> 8.069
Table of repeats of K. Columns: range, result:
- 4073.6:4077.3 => 8.03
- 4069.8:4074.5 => 7.5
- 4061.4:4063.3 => 8.6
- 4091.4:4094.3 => 9.05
